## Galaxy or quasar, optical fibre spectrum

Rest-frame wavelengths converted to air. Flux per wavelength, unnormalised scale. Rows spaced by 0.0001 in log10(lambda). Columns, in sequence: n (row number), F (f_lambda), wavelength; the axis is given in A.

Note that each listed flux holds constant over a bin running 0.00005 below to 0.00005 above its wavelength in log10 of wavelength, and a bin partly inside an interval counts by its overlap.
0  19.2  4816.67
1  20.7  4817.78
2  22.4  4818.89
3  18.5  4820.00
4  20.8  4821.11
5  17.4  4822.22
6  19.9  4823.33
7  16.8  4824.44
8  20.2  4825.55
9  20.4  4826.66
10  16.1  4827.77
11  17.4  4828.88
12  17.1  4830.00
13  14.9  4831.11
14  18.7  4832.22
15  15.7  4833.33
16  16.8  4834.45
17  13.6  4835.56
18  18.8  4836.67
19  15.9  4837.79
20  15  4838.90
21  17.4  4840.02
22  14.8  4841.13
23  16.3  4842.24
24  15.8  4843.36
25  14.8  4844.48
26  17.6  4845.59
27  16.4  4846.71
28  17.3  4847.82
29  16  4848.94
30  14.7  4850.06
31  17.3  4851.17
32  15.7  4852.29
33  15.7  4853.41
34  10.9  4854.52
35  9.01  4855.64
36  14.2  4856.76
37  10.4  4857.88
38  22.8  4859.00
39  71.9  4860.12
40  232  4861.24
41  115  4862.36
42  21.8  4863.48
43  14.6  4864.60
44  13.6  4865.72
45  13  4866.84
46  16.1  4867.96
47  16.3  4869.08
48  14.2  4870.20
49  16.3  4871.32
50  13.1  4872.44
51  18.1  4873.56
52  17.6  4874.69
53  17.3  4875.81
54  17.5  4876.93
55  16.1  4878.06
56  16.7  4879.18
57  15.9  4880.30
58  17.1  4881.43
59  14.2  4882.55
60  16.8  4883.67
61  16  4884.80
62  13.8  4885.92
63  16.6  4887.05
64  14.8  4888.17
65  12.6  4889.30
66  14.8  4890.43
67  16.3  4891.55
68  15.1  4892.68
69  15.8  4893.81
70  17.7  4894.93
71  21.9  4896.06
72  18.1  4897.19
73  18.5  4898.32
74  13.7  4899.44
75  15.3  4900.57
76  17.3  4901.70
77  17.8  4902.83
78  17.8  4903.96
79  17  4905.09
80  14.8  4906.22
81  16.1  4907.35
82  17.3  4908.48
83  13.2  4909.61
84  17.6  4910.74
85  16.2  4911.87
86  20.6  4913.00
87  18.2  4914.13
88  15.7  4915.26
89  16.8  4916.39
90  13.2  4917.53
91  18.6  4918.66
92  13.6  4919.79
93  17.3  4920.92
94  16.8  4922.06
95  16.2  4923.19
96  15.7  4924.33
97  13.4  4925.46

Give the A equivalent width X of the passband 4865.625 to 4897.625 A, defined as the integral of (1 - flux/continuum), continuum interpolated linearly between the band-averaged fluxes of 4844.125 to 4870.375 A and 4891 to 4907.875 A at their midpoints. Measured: 9.1 A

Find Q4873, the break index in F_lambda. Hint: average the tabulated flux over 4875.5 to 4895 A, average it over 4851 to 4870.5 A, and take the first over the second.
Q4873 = 0.4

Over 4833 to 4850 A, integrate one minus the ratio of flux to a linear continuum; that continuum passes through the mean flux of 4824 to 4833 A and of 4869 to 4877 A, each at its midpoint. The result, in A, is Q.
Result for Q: 1.12 A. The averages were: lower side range 17.7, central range 16.1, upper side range 16.2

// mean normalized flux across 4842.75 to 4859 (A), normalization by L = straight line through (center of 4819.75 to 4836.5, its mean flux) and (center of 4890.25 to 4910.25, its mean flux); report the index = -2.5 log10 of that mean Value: 0.158 mag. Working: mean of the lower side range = 17.6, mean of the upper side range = 16.6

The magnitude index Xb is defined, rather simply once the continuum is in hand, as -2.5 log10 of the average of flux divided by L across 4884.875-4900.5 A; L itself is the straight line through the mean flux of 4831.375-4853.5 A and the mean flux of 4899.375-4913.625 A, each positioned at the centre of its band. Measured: 0.03 mag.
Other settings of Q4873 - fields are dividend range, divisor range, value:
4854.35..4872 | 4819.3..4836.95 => 2.18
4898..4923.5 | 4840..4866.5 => 0.53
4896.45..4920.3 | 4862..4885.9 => 0.83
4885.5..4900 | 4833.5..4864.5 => 0.55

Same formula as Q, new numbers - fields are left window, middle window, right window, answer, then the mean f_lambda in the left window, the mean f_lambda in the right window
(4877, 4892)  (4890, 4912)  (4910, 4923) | -0.6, 15.6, 16.7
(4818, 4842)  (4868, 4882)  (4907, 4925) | 0.5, 17.6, 16.4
